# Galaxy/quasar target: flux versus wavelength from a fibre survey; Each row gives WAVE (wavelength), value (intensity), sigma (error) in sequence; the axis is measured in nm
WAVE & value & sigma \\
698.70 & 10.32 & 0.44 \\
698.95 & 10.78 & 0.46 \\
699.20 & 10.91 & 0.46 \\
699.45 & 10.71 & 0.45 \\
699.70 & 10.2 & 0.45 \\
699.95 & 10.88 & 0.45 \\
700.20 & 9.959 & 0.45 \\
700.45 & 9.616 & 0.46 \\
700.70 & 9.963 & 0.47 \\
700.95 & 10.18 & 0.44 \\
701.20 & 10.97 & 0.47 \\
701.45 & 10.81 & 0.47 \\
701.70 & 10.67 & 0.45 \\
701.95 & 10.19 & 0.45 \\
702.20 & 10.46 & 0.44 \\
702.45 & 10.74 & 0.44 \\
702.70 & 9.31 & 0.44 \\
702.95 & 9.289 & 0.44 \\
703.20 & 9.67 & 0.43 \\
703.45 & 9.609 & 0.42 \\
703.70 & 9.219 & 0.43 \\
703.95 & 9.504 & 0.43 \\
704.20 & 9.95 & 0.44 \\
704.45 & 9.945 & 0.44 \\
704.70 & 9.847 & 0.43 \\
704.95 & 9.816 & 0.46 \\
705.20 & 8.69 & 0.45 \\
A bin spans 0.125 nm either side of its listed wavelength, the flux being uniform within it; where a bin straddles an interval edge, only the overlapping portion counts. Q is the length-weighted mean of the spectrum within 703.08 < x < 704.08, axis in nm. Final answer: 9.5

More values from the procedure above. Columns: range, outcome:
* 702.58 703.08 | 9.3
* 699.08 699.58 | 10.8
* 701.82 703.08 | 10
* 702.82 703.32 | 9.48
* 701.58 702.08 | 10.4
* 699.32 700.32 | 10.4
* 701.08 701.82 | 10.8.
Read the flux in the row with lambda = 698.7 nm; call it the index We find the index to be 10.32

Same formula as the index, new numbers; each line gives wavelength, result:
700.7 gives 9.963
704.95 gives 9.816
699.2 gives 10.91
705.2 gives 8.69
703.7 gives 9.219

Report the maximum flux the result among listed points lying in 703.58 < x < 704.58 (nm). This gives 9.95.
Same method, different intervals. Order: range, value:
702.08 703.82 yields 10.74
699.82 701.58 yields 10.97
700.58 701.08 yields 10.18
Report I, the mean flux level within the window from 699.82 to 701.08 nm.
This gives 10.1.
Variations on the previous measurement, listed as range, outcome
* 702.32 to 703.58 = 9.72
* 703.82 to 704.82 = 9.81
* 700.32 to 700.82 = 9.79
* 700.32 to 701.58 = 10.3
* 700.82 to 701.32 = 10.6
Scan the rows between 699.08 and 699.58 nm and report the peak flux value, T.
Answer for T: 10.91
